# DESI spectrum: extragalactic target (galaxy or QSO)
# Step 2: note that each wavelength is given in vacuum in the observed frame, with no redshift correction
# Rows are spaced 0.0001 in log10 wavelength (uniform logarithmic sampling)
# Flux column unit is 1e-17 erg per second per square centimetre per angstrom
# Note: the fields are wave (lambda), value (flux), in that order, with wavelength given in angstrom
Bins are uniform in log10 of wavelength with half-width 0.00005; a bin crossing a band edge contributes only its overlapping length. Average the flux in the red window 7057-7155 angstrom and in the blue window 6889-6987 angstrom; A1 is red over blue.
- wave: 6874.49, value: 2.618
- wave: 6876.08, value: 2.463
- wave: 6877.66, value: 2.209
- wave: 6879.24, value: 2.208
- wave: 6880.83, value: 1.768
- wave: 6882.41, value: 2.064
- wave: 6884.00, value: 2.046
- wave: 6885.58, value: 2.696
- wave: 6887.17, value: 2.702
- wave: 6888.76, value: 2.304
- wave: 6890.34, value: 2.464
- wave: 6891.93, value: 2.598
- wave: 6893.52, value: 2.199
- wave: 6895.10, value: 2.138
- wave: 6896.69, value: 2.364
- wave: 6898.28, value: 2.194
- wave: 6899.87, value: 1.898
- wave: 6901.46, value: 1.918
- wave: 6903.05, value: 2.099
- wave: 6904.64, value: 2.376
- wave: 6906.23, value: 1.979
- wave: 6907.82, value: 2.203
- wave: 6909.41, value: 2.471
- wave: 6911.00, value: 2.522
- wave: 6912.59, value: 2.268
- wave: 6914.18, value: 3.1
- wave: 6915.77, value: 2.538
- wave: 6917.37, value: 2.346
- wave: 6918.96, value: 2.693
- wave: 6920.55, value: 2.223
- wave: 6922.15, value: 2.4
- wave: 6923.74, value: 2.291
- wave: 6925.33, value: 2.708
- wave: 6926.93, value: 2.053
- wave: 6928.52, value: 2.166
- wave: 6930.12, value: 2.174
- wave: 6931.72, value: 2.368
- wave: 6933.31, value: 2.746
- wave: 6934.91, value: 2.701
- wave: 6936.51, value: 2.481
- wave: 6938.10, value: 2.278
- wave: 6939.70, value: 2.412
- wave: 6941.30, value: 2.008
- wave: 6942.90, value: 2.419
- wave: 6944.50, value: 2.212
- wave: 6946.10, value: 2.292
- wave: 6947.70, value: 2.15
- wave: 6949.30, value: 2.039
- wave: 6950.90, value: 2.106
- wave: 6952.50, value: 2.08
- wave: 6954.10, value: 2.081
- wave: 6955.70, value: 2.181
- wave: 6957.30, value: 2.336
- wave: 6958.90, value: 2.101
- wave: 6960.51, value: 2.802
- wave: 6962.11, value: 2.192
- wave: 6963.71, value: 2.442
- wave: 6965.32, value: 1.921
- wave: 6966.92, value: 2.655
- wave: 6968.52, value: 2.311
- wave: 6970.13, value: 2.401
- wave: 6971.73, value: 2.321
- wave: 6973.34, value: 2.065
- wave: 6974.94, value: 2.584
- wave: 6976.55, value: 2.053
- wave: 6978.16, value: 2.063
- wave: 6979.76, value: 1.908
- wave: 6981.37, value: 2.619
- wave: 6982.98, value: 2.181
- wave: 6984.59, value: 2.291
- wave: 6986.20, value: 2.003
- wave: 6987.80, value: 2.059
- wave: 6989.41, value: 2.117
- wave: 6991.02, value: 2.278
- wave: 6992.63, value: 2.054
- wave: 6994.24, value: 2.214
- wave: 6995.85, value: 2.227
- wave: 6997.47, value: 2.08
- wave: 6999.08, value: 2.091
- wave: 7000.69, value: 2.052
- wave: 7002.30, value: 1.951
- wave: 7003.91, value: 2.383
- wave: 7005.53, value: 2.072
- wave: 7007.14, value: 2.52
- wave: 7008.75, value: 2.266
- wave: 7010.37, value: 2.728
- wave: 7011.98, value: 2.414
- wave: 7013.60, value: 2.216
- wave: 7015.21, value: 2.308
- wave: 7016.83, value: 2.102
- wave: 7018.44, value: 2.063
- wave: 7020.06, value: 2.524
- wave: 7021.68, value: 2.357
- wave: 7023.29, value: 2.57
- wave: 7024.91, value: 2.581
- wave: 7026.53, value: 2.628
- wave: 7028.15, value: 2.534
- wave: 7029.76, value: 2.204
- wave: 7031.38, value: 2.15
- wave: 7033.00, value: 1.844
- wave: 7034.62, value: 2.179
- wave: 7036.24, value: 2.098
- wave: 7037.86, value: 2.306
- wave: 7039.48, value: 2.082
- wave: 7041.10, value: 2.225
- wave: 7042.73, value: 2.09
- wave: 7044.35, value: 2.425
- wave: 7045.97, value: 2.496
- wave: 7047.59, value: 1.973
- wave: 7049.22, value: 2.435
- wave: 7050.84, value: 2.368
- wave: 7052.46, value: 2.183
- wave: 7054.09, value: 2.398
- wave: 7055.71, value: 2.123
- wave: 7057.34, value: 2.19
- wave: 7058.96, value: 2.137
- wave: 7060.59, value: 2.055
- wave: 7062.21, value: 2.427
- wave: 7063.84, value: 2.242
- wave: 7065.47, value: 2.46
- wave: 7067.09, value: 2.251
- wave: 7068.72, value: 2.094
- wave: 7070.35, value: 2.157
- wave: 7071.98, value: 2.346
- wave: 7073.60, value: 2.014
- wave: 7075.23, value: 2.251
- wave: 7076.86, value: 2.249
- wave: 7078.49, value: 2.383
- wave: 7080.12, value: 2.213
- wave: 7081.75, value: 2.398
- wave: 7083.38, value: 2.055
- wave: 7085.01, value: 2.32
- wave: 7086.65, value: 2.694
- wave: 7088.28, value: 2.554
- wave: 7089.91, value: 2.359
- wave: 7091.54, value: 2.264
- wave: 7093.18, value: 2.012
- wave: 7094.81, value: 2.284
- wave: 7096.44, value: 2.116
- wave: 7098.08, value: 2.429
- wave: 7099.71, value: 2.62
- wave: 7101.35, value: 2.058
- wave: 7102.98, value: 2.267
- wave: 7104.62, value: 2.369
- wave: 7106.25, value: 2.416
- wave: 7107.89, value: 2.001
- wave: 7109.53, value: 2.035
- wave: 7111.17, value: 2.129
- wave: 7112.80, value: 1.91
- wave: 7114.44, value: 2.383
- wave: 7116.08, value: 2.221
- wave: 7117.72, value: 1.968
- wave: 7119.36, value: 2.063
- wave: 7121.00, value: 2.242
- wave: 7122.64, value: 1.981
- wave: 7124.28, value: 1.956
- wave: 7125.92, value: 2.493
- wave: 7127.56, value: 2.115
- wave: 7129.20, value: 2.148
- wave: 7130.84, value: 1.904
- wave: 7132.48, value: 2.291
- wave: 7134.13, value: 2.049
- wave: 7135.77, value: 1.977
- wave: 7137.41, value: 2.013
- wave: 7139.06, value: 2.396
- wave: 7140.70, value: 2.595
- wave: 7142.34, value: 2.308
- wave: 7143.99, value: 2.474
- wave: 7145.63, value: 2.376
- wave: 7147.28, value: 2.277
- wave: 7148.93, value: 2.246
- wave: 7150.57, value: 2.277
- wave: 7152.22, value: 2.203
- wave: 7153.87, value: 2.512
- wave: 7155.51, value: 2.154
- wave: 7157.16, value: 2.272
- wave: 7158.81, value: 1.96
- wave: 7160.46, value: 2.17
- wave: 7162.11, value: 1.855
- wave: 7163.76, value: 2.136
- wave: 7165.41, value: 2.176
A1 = 1.0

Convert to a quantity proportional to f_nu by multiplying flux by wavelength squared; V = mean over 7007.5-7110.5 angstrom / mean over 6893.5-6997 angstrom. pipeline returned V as 1.03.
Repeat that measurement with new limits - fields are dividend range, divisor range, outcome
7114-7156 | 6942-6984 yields 1.03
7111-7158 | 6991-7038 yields 1.01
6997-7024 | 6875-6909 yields 1.05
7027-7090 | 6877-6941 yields 1.01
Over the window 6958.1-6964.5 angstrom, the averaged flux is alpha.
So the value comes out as 2.38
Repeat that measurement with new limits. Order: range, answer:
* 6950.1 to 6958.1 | 2.16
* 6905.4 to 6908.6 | 2.09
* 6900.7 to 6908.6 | 2.12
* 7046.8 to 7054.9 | 2.27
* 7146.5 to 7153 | 2.25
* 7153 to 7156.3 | 2.34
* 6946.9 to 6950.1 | 2.09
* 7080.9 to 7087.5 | 2.37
